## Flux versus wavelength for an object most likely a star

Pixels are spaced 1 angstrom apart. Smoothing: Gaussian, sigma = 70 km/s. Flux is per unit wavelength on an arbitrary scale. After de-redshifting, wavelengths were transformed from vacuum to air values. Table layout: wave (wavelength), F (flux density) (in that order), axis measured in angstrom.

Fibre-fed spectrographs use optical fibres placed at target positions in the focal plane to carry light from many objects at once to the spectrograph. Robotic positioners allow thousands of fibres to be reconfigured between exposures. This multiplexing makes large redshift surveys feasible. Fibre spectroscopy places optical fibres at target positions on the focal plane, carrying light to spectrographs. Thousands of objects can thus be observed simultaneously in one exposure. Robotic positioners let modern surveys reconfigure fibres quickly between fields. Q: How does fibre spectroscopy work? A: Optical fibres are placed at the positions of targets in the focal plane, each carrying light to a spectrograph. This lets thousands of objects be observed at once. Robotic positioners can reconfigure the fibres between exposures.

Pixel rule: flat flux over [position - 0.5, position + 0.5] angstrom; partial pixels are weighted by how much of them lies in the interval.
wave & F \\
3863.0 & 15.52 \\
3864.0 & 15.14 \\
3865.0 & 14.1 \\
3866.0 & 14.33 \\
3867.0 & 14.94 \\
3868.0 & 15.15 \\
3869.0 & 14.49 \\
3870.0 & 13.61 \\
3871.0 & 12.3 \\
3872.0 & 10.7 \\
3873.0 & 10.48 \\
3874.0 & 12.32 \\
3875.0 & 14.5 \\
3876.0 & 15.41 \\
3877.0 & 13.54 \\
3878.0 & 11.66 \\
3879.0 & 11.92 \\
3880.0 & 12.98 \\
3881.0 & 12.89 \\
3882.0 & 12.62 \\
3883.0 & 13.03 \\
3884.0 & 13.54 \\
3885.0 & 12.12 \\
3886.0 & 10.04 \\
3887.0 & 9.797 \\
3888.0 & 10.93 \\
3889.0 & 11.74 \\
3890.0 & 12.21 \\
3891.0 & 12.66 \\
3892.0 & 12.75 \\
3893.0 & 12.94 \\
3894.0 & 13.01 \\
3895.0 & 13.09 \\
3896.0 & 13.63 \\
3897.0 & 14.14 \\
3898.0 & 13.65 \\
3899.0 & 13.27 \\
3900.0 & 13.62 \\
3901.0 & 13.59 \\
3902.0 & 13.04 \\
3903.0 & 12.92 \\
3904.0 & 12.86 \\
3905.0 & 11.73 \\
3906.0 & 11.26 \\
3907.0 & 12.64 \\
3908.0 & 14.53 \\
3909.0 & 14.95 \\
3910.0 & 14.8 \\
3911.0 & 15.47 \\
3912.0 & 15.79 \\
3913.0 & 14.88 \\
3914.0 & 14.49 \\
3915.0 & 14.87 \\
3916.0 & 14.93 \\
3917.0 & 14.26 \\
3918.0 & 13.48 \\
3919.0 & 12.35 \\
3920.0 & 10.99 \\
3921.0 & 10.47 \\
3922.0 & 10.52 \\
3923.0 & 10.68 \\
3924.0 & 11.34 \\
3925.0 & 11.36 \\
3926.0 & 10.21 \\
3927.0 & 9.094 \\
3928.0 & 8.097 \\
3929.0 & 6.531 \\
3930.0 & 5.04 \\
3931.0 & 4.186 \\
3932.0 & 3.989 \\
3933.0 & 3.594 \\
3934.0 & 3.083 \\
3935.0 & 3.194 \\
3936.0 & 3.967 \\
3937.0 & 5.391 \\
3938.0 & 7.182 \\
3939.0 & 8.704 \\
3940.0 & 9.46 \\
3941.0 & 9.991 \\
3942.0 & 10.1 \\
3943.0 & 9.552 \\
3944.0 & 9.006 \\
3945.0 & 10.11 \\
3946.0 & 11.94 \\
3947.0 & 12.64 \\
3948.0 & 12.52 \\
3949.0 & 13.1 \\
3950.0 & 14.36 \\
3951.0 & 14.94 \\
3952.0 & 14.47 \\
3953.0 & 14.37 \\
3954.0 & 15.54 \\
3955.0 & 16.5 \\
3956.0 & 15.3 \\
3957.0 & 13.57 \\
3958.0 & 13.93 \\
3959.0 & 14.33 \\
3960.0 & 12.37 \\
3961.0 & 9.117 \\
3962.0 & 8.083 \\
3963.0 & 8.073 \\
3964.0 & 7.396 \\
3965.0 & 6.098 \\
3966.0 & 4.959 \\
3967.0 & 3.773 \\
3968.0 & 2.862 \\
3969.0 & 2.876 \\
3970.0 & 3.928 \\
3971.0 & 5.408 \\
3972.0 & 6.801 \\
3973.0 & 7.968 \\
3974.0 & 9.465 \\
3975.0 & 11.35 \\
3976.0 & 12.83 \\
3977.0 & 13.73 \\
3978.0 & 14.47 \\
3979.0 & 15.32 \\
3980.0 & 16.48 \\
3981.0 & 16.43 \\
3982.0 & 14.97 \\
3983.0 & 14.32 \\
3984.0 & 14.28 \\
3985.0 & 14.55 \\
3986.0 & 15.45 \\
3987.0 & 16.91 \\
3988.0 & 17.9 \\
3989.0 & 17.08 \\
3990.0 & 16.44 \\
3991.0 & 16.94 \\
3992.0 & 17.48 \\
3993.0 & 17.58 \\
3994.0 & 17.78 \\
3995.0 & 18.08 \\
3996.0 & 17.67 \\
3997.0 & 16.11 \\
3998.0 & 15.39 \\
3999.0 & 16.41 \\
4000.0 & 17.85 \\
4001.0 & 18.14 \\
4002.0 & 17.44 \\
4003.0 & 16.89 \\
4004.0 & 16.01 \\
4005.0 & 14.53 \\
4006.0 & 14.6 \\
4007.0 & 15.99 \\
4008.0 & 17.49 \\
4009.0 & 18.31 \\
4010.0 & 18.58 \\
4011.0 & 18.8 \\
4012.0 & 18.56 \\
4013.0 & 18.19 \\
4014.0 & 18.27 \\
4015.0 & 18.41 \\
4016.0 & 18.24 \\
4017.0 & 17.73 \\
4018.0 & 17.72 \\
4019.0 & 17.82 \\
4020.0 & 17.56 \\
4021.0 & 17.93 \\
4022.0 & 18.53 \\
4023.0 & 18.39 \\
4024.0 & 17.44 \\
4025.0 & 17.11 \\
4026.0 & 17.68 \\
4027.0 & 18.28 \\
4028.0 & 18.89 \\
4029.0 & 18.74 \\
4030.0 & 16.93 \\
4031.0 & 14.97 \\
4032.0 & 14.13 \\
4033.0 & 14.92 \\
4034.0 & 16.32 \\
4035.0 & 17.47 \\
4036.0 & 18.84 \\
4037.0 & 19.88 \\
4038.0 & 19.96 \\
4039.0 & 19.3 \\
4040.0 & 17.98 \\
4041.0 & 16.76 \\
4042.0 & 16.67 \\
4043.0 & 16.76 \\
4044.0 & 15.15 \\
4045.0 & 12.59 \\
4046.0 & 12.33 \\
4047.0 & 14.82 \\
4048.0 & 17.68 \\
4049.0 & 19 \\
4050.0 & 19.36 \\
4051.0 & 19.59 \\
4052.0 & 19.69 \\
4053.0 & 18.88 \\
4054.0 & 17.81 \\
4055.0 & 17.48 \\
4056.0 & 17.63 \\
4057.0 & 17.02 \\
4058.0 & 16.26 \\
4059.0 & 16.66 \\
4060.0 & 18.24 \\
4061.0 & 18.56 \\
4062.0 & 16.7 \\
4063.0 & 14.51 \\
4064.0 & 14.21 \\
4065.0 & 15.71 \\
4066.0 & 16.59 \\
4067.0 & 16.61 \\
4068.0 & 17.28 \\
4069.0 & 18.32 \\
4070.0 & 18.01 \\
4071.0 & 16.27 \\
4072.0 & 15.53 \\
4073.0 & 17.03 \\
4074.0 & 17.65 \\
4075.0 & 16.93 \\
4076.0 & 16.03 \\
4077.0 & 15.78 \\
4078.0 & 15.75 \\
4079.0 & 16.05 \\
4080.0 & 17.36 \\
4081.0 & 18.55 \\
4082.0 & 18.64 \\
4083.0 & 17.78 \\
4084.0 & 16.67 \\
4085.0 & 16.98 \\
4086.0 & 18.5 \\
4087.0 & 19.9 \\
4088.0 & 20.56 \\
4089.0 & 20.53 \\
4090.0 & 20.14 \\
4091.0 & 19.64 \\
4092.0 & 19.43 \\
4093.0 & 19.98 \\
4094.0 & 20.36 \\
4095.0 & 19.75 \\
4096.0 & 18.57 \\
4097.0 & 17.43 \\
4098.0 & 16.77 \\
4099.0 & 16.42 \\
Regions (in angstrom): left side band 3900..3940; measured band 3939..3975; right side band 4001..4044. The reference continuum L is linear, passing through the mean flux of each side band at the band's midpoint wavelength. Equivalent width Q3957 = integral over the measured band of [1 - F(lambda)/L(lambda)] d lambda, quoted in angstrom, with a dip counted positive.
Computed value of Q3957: 7.7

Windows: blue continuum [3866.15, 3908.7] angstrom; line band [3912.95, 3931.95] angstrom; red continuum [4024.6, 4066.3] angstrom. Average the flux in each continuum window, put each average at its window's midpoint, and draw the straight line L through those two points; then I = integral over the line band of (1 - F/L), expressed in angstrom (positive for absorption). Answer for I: 4.2 angstrom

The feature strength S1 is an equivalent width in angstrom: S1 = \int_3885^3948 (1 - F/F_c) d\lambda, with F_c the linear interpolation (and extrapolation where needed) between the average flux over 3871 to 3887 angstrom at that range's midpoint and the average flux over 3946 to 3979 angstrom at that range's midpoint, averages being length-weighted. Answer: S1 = 3.6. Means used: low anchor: 12.4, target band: 11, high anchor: 10.6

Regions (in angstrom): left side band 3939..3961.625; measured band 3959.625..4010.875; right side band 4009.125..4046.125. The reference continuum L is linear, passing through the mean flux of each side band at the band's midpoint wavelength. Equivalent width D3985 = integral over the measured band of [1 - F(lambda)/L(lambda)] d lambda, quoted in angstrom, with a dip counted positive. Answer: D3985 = 5.4 angstrom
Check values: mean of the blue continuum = 12.5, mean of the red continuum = 17.5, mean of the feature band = 13.4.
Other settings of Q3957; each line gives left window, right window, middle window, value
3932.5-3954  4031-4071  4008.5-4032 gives -4.65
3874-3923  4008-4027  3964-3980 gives 7.75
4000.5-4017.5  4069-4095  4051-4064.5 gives 0.41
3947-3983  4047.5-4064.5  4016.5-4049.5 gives -2.57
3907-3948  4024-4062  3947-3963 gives -1.96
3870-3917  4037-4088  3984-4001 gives -1.47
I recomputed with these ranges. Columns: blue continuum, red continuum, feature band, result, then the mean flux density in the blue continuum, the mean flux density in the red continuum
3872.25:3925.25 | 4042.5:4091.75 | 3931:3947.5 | 7.6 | 12.9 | 17.3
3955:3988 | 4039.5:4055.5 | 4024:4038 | -1.4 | 11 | 17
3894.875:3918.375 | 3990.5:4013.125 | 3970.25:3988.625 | 3.6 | 13.8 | 17.1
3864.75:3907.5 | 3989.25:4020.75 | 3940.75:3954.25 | 2.5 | 12.8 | 17.3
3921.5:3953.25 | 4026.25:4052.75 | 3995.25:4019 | -4.3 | 9.11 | 17.2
